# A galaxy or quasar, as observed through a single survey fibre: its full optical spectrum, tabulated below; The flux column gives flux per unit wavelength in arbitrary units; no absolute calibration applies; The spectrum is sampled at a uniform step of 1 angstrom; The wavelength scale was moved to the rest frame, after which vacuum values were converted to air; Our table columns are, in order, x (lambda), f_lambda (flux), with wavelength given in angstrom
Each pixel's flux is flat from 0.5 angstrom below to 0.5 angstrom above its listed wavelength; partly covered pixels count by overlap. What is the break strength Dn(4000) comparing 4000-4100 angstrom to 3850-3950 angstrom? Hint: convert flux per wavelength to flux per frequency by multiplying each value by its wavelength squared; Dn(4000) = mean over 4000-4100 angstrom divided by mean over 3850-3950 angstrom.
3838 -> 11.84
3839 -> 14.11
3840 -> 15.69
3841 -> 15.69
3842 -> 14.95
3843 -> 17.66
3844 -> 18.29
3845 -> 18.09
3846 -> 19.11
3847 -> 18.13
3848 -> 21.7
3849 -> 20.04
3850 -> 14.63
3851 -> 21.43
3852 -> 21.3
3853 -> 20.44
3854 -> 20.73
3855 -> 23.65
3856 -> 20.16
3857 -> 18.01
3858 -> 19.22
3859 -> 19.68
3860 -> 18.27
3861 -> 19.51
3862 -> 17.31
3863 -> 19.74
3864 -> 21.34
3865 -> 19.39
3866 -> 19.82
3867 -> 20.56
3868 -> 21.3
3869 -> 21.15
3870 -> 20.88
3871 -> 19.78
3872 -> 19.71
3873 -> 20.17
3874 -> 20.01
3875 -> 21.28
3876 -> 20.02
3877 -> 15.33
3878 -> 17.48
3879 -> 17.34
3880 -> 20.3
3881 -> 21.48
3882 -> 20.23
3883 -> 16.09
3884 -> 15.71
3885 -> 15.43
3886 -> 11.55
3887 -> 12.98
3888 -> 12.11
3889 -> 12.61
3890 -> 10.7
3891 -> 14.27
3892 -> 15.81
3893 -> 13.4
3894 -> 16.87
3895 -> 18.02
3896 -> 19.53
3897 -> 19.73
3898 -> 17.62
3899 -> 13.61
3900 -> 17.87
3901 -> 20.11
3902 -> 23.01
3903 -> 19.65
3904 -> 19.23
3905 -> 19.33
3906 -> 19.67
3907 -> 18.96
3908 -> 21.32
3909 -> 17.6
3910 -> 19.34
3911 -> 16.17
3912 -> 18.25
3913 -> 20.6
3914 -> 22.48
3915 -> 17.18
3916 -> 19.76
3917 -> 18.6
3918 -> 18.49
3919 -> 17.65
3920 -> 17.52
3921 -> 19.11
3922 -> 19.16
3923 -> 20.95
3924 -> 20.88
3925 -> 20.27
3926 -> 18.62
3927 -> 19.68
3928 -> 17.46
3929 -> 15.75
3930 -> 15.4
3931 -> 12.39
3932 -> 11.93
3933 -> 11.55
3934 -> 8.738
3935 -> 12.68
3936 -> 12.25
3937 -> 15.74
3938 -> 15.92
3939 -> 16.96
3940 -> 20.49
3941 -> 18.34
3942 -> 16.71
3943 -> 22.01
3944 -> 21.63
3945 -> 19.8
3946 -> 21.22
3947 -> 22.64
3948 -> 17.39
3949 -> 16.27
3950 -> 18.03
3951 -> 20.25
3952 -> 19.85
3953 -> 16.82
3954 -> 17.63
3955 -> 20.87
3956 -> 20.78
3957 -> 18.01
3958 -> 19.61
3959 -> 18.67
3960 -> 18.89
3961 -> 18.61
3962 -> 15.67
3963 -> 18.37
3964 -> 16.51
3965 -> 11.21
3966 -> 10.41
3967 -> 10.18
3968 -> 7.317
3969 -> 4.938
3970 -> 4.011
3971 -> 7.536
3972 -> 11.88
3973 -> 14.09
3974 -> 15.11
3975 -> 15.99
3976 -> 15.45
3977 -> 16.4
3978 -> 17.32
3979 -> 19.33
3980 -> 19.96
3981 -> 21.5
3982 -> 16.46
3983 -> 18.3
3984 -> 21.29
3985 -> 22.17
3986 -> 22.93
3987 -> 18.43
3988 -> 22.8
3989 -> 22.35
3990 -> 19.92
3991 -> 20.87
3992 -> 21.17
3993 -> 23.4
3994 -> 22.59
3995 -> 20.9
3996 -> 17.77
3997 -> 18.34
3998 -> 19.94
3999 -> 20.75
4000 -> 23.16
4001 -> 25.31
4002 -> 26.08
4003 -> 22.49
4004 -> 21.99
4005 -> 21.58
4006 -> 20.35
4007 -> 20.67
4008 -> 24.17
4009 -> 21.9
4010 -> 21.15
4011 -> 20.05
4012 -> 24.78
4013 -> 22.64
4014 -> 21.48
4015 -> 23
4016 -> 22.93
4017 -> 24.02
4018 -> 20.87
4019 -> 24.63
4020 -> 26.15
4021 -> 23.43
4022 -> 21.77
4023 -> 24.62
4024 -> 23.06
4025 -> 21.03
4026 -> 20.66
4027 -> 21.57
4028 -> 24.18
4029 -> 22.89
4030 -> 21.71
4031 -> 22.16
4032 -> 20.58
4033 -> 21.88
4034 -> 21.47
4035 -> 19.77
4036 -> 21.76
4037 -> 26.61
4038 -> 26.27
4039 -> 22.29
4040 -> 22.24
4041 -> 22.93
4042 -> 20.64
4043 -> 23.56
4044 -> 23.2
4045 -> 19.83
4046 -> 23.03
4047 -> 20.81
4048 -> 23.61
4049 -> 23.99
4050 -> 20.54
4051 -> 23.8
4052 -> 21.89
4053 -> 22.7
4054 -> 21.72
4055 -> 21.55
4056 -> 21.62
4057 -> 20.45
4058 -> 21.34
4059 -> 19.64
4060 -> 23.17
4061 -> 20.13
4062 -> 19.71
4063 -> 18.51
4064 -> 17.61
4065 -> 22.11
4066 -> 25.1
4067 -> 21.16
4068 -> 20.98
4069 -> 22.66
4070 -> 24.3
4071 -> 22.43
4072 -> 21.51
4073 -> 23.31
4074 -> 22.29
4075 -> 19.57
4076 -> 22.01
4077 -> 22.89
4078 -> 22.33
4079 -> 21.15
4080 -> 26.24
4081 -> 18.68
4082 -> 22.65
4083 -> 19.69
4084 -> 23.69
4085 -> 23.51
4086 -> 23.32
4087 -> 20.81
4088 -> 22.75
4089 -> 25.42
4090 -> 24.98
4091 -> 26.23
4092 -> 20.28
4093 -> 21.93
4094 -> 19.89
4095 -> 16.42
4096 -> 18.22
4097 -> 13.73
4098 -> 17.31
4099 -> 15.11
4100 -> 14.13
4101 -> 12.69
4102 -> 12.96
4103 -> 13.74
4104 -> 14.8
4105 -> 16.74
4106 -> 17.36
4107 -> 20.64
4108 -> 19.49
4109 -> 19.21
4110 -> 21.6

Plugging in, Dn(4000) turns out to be 1.31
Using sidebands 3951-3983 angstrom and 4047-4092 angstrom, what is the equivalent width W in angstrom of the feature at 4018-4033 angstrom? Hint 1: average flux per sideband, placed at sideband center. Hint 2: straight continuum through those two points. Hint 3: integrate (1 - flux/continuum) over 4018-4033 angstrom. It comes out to -2.6 angstrom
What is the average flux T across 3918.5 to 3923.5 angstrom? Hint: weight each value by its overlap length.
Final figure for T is 18.9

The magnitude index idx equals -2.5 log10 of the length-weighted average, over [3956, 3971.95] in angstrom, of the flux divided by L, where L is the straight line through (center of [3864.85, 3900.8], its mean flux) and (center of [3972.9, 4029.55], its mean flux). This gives 0.43 mag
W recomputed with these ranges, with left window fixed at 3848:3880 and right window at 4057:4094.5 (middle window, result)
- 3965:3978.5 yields 6.0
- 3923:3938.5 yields 3.8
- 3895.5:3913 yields 1.1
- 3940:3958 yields 1.1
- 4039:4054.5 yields -0.5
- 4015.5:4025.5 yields -0.9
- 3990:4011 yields -0.5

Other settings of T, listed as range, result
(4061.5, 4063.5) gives 19.1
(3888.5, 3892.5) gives 13.3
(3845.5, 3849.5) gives 19.7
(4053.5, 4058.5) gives 21.3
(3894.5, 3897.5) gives 19.1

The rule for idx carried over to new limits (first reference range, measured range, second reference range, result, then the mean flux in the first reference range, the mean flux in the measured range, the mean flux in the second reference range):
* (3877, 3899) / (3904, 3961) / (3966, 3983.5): -0.214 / 16.1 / 18.1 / 13.8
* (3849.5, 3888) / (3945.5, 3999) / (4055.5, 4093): 0.169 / 18.9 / 17.5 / 22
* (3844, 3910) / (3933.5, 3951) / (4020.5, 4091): 0.135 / 18.5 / 17.5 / 22.2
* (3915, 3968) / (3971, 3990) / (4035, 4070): 0.046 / 17.3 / 18.2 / 22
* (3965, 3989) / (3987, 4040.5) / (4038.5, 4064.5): -0.205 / 15.4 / 22.2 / 21.6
